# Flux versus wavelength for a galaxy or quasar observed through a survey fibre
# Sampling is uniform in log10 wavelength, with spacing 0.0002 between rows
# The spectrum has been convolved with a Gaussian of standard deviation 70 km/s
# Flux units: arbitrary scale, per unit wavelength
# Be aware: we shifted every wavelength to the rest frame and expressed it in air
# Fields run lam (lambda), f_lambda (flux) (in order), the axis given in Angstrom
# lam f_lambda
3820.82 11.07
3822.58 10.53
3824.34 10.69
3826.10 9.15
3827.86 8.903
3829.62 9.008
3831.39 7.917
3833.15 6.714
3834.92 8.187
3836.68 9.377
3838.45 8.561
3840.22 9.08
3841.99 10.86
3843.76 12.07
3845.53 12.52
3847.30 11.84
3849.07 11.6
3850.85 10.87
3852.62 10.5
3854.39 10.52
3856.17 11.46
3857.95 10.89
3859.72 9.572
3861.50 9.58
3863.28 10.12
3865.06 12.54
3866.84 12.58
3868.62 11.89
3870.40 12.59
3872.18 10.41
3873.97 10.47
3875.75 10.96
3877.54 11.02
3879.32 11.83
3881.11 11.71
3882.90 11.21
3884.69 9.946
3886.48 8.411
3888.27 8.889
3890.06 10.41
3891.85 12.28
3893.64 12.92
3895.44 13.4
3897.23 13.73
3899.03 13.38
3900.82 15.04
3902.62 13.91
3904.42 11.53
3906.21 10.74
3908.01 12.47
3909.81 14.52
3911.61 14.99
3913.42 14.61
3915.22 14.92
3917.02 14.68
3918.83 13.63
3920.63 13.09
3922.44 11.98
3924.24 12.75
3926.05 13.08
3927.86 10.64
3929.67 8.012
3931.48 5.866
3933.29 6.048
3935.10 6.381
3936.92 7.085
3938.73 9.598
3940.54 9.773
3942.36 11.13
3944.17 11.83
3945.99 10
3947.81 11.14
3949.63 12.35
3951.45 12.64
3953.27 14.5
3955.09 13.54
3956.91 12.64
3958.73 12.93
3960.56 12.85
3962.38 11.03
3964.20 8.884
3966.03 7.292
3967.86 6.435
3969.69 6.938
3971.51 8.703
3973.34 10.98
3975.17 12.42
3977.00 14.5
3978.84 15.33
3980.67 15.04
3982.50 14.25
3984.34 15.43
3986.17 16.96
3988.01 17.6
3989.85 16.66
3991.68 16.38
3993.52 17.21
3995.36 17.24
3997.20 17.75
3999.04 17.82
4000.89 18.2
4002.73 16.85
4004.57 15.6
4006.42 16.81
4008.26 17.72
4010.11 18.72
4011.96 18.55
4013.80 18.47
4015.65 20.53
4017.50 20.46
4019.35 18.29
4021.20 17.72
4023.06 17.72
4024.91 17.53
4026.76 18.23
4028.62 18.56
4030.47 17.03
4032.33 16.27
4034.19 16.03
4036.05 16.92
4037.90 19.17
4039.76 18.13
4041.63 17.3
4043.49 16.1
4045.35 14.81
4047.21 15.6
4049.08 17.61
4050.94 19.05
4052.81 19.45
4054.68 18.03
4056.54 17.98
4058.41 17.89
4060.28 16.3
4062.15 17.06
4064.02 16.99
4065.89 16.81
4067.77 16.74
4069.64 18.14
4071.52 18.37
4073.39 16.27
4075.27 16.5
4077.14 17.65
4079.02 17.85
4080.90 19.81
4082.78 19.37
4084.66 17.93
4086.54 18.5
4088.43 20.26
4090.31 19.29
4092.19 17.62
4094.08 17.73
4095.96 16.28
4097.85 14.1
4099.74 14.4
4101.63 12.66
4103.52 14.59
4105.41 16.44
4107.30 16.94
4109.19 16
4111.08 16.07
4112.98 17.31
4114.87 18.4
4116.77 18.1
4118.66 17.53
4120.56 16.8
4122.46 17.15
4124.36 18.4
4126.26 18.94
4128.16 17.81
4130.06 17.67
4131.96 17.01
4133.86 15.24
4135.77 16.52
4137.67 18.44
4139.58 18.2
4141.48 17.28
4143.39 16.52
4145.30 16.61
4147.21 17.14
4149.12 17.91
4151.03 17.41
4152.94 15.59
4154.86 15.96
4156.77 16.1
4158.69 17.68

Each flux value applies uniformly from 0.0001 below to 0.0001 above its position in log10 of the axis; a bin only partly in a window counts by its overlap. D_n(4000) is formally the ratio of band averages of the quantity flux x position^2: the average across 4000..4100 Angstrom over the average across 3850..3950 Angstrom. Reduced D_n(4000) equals 1.7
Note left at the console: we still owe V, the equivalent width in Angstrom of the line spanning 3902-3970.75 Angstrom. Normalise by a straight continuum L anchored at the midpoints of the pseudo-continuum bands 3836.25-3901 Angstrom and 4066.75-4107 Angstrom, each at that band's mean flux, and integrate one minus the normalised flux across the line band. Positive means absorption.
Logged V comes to 9.37 Angstrom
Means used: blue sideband 11.2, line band 11.2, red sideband 17.2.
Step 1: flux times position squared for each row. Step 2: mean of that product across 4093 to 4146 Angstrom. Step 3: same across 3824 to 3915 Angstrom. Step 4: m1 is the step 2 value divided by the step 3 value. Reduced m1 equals 1.7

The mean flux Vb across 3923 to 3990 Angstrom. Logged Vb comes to 11.4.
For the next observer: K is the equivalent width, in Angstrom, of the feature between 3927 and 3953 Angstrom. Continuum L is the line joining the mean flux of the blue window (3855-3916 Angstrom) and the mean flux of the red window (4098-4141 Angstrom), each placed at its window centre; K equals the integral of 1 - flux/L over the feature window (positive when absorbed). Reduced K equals 6.9 Angstrom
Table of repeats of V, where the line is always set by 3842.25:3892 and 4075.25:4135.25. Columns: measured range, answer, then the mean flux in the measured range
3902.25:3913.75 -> -1.0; 13.2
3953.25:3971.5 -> 4.1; 10.4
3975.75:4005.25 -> -4.5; 16.4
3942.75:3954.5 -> 0.9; 12.1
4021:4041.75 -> -3.1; 17.5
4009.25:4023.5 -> -3.8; 18.8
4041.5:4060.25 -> -1.8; 17.3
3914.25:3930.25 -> -0.3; 12.6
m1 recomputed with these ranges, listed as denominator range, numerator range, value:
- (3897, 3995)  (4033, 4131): 1.51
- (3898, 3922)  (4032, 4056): 1.36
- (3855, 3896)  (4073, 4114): 1.71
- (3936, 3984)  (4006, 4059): 1.63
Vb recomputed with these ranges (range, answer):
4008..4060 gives 17.8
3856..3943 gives 11.4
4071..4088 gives 18.1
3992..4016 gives 17.7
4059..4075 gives 17.1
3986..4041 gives 17.7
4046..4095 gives 17.9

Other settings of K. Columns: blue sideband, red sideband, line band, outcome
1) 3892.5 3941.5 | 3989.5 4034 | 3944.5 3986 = 8.19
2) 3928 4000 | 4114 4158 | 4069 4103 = -3.44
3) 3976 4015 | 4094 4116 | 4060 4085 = -2.23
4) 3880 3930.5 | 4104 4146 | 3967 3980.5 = 2.82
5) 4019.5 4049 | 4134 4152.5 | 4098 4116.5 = 1.42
